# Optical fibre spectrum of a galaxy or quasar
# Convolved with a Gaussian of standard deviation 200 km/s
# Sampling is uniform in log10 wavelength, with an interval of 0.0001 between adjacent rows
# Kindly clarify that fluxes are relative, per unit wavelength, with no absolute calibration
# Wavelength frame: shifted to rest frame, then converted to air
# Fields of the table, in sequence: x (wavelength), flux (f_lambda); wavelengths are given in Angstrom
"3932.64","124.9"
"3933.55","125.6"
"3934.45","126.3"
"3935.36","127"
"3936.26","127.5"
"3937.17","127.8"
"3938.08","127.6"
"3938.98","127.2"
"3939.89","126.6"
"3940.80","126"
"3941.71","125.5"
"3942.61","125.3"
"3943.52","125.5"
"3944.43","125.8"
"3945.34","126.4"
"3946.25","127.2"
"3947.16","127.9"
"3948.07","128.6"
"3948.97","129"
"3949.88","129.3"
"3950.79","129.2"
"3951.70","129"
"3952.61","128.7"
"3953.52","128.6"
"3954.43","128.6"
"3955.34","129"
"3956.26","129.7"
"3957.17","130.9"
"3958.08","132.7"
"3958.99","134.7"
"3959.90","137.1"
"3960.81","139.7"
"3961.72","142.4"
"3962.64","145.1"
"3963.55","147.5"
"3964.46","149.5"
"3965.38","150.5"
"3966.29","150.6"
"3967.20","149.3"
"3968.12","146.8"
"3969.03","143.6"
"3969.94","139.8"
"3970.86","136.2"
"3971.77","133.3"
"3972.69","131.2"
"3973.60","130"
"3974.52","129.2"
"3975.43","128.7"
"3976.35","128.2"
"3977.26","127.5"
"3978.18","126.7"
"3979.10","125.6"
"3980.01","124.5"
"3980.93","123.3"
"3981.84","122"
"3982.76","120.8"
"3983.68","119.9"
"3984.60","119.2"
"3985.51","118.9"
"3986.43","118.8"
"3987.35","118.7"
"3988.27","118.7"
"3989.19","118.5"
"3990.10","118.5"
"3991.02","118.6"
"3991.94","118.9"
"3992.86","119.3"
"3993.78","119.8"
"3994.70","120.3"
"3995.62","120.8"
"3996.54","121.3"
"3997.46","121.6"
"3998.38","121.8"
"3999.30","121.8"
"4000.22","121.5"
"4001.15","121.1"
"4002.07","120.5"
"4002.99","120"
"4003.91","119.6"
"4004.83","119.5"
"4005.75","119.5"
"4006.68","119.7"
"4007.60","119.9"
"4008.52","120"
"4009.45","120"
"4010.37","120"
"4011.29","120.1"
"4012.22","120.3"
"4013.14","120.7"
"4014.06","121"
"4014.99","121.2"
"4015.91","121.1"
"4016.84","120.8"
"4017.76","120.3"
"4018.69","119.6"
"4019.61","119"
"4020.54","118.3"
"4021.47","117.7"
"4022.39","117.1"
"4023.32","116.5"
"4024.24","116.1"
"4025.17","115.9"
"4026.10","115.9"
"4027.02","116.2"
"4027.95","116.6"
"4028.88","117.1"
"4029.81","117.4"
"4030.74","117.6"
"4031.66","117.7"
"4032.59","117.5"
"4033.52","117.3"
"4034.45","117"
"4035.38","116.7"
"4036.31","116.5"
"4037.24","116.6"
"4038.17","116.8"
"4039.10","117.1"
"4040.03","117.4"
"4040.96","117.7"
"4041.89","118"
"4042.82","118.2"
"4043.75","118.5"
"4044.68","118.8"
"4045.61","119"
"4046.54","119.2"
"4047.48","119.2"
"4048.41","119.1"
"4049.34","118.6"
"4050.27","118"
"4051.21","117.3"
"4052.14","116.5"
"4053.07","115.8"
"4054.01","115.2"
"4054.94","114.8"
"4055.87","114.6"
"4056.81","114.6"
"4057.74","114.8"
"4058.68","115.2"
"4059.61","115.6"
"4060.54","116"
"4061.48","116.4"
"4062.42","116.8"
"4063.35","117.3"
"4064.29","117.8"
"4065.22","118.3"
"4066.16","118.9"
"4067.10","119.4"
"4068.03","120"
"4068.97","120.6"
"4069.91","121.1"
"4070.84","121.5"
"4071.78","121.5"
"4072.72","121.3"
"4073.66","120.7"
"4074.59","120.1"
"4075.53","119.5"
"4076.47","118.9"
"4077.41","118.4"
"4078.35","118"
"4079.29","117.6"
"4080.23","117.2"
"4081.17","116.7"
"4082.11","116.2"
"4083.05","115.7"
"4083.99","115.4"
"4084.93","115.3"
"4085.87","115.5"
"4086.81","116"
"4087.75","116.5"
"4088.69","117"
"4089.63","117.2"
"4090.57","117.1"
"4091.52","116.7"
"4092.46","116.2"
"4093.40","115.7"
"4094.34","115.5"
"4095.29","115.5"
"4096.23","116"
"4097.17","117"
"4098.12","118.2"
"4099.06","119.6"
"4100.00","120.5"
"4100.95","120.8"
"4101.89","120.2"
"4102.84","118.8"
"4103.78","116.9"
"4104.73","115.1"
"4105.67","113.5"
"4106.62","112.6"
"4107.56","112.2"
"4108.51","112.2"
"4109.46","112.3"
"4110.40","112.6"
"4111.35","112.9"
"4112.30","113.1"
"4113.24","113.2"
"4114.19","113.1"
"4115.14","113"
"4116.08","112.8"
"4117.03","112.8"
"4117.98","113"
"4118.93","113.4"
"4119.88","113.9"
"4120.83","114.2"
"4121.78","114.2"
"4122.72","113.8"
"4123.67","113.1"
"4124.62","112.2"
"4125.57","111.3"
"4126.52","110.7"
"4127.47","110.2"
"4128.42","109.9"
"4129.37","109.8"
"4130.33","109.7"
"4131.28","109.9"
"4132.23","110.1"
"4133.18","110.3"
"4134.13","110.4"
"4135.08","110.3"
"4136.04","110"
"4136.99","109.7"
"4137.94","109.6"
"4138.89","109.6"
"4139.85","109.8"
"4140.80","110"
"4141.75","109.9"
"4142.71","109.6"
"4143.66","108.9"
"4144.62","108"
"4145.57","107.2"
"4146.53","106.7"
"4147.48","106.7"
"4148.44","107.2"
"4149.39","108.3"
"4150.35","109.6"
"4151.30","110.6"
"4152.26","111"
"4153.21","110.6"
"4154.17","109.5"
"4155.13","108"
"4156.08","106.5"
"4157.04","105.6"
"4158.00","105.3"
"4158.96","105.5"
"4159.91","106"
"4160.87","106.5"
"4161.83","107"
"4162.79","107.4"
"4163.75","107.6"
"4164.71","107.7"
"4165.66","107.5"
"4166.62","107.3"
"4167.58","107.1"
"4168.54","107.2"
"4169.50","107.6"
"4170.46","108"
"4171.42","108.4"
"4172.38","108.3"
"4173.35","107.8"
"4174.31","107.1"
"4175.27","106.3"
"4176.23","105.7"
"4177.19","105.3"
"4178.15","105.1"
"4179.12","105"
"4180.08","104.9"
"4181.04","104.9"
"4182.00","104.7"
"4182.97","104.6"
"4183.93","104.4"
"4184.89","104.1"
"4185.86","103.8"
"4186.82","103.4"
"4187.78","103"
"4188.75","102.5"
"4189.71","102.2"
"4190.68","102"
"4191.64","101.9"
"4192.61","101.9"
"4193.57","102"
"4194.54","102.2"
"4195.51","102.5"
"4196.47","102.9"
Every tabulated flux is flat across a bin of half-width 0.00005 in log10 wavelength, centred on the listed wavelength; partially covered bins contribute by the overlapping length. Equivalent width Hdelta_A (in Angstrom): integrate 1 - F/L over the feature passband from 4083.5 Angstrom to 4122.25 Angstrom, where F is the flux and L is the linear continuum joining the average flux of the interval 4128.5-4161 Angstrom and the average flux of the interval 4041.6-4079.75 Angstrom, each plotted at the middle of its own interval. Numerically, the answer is -0.65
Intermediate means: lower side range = 118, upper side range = 109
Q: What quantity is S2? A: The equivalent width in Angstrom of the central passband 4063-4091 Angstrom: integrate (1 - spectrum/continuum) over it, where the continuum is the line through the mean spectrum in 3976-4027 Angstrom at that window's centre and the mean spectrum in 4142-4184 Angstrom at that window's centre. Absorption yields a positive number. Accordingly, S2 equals -1.0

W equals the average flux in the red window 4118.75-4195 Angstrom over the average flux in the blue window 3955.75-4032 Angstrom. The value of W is 0.9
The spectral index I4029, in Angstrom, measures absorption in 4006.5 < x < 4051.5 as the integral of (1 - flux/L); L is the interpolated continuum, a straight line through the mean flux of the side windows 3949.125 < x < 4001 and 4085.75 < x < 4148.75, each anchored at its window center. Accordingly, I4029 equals 1.7 Angstrom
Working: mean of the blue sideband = 129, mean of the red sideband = 113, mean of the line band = 118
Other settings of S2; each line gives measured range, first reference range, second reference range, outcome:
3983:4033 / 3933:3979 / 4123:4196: 2.7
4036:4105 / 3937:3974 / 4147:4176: 0.9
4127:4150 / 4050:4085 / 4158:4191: 0.1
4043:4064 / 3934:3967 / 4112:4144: 0.6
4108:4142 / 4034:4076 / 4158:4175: -0.1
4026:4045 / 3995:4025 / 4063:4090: 0.3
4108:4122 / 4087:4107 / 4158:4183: 0.2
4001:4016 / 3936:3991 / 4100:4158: 0.6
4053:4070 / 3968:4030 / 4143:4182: -0.1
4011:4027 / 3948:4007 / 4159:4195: 0.6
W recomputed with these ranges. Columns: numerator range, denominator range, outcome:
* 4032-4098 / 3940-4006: 0.92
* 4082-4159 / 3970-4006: 0.92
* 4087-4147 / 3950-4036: 0.91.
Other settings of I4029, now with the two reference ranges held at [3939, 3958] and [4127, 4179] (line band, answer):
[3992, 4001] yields 0.18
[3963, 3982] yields -1.52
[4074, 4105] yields -0.82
